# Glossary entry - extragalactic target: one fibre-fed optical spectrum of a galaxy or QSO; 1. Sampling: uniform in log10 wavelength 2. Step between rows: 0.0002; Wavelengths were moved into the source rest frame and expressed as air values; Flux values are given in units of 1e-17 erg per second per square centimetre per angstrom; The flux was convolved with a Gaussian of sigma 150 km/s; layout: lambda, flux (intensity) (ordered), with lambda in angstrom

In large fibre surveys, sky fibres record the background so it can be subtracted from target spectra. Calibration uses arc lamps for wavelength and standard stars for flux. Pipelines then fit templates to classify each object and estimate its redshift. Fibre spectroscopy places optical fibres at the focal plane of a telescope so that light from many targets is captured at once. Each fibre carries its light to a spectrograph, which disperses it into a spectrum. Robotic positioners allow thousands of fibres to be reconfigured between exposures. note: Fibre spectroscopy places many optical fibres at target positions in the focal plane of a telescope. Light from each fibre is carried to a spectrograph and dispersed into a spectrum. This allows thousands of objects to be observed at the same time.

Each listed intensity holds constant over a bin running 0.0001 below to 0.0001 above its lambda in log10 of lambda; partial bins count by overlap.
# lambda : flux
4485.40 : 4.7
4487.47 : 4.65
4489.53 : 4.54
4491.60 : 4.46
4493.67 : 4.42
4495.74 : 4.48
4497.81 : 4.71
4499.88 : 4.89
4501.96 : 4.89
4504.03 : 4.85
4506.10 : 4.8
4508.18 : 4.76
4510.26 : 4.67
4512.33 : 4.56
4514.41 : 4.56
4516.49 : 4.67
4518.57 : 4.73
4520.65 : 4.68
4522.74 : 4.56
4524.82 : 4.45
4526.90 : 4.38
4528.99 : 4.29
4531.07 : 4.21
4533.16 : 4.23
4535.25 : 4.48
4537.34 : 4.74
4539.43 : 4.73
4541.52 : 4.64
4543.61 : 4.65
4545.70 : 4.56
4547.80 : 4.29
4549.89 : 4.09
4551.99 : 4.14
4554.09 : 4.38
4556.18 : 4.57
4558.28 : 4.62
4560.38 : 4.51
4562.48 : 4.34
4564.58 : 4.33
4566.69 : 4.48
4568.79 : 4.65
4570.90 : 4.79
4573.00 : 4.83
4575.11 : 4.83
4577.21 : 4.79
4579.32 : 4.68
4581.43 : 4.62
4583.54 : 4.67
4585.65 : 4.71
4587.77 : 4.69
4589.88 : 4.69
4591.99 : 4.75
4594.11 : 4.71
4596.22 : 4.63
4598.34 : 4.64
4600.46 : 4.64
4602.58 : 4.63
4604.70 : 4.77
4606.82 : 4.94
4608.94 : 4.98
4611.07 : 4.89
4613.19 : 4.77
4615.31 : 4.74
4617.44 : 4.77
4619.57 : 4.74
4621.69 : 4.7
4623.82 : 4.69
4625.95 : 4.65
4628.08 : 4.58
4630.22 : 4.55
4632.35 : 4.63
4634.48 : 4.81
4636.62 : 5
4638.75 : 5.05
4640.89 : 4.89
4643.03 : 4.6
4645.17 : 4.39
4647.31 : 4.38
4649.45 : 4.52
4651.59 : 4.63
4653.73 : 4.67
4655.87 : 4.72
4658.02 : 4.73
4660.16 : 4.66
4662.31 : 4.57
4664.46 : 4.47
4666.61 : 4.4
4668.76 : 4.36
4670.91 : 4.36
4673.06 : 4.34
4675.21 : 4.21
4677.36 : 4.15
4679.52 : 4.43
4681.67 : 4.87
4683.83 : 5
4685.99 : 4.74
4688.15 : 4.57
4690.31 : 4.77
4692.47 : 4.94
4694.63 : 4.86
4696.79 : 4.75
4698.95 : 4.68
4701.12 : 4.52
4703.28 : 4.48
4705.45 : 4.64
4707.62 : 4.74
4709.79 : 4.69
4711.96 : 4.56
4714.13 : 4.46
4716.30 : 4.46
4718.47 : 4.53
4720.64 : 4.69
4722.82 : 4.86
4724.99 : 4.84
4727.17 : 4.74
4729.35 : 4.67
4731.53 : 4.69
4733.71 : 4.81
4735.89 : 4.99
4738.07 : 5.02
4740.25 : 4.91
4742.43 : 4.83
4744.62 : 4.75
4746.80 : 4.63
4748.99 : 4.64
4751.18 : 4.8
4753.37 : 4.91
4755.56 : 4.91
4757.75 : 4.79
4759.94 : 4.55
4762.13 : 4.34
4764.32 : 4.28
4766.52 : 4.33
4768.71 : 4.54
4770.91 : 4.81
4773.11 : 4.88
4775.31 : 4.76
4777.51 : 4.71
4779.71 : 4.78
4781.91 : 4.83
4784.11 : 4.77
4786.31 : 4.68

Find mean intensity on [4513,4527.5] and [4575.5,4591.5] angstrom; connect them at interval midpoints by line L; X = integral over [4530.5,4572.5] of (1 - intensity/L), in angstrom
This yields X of 1.5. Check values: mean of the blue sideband 4.58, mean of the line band 4.48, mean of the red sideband 4.7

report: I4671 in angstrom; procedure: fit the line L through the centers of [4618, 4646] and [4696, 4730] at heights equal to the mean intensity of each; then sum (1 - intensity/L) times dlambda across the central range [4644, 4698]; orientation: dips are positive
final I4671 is 1.16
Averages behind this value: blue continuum 4.72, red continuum 4.64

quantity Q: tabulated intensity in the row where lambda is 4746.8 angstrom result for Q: 4.63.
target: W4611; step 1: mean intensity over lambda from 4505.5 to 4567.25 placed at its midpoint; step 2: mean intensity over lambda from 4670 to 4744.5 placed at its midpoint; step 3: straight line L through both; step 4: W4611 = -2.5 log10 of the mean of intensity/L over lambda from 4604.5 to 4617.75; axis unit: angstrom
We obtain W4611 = -0.06 mag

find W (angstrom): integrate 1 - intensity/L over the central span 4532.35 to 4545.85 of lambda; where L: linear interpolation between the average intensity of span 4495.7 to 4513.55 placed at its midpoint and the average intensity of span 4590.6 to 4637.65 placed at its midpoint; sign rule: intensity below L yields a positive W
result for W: 0.46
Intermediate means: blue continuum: 4.75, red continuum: 4.74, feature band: 4.58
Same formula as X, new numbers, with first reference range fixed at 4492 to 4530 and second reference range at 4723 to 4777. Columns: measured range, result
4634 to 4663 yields 0.0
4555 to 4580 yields 0.2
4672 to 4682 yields 0.7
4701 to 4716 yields 0.4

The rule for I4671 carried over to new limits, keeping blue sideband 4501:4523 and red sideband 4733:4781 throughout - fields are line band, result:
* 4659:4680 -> 1.44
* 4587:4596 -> 0.02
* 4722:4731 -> -0.09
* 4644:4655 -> 0.45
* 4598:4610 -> -0.15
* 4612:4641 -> -0.22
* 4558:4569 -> 0.57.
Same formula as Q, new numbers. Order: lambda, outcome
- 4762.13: 4.34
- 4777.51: 4.71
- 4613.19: 4.77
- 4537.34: 4.74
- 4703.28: 4.48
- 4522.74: 4.56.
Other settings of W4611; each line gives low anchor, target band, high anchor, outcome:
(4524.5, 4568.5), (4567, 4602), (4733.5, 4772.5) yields -0.05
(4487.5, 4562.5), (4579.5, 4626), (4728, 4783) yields -0.03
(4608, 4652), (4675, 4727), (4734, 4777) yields 0.02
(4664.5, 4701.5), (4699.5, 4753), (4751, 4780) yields -0.02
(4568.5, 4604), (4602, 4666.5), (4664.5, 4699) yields -0.01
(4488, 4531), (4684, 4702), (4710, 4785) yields -0.01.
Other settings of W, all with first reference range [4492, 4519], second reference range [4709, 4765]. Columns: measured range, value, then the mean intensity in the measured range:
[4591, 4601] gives 0.04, 4.67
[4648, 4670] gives 0.62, 4.57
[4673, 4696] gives 0.31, 4.64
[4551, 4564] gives 0.74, 4.43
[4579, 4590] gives 0.04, 4.67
